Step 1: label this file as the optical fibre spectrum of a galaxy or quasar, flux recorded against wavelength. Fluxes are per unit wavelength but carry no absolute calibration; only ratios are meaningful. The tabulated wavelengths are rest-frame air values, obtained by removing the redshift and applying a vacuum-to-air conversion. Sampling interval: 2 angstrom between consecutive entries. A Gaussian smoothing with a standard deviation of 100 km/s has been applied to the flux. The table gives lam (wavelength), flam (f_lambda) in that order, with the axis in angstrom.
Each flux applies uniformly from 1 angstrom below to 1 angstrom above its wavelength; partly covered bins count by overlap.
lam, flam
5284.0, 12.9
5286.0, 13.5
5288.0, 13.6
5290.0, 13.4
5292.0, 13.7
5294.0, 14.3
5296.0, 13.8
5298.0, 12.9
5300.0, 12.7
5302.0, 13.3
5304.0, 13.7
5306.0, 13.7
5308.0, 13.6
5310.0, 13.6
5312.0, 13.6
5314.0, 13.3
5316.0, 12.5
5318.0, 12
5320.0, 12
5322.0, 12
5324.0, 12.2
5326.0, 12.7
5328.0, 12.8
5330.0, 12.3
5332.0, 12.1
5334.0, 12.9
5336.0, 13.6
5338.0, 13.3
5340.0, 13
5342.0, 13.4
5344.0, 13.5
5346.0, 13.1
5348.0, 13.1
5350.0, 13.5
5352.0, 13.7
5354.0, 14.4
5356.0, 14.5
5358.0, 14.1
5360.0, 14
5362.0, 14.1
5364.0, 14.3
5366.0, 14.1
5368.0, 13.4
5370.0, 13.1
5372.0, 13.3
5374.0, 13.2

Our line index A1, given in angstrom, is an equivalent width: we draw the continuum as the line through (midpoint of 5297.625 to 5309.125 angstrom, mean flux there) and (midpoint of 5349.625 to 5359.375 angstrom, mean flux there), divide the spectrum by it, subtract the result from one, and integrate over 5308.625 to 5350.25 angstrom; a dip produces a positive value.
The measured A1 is 2.54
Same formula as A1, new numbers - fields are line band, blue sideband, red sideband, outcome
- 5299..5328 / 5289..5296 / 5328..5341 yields 0.9 angstrom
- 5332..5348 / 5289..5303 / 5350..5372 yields 0.7 angstrom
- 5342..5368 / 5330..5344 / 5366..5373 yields -1.2 angstrom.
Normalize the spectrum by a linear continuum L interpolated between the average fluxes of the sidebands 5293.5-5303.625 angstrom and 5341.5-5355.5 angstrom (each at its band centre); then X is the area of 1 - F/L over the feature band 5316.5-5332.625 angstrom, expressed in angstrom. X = 1.44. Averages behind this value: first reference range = 13.4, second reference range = 13.6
